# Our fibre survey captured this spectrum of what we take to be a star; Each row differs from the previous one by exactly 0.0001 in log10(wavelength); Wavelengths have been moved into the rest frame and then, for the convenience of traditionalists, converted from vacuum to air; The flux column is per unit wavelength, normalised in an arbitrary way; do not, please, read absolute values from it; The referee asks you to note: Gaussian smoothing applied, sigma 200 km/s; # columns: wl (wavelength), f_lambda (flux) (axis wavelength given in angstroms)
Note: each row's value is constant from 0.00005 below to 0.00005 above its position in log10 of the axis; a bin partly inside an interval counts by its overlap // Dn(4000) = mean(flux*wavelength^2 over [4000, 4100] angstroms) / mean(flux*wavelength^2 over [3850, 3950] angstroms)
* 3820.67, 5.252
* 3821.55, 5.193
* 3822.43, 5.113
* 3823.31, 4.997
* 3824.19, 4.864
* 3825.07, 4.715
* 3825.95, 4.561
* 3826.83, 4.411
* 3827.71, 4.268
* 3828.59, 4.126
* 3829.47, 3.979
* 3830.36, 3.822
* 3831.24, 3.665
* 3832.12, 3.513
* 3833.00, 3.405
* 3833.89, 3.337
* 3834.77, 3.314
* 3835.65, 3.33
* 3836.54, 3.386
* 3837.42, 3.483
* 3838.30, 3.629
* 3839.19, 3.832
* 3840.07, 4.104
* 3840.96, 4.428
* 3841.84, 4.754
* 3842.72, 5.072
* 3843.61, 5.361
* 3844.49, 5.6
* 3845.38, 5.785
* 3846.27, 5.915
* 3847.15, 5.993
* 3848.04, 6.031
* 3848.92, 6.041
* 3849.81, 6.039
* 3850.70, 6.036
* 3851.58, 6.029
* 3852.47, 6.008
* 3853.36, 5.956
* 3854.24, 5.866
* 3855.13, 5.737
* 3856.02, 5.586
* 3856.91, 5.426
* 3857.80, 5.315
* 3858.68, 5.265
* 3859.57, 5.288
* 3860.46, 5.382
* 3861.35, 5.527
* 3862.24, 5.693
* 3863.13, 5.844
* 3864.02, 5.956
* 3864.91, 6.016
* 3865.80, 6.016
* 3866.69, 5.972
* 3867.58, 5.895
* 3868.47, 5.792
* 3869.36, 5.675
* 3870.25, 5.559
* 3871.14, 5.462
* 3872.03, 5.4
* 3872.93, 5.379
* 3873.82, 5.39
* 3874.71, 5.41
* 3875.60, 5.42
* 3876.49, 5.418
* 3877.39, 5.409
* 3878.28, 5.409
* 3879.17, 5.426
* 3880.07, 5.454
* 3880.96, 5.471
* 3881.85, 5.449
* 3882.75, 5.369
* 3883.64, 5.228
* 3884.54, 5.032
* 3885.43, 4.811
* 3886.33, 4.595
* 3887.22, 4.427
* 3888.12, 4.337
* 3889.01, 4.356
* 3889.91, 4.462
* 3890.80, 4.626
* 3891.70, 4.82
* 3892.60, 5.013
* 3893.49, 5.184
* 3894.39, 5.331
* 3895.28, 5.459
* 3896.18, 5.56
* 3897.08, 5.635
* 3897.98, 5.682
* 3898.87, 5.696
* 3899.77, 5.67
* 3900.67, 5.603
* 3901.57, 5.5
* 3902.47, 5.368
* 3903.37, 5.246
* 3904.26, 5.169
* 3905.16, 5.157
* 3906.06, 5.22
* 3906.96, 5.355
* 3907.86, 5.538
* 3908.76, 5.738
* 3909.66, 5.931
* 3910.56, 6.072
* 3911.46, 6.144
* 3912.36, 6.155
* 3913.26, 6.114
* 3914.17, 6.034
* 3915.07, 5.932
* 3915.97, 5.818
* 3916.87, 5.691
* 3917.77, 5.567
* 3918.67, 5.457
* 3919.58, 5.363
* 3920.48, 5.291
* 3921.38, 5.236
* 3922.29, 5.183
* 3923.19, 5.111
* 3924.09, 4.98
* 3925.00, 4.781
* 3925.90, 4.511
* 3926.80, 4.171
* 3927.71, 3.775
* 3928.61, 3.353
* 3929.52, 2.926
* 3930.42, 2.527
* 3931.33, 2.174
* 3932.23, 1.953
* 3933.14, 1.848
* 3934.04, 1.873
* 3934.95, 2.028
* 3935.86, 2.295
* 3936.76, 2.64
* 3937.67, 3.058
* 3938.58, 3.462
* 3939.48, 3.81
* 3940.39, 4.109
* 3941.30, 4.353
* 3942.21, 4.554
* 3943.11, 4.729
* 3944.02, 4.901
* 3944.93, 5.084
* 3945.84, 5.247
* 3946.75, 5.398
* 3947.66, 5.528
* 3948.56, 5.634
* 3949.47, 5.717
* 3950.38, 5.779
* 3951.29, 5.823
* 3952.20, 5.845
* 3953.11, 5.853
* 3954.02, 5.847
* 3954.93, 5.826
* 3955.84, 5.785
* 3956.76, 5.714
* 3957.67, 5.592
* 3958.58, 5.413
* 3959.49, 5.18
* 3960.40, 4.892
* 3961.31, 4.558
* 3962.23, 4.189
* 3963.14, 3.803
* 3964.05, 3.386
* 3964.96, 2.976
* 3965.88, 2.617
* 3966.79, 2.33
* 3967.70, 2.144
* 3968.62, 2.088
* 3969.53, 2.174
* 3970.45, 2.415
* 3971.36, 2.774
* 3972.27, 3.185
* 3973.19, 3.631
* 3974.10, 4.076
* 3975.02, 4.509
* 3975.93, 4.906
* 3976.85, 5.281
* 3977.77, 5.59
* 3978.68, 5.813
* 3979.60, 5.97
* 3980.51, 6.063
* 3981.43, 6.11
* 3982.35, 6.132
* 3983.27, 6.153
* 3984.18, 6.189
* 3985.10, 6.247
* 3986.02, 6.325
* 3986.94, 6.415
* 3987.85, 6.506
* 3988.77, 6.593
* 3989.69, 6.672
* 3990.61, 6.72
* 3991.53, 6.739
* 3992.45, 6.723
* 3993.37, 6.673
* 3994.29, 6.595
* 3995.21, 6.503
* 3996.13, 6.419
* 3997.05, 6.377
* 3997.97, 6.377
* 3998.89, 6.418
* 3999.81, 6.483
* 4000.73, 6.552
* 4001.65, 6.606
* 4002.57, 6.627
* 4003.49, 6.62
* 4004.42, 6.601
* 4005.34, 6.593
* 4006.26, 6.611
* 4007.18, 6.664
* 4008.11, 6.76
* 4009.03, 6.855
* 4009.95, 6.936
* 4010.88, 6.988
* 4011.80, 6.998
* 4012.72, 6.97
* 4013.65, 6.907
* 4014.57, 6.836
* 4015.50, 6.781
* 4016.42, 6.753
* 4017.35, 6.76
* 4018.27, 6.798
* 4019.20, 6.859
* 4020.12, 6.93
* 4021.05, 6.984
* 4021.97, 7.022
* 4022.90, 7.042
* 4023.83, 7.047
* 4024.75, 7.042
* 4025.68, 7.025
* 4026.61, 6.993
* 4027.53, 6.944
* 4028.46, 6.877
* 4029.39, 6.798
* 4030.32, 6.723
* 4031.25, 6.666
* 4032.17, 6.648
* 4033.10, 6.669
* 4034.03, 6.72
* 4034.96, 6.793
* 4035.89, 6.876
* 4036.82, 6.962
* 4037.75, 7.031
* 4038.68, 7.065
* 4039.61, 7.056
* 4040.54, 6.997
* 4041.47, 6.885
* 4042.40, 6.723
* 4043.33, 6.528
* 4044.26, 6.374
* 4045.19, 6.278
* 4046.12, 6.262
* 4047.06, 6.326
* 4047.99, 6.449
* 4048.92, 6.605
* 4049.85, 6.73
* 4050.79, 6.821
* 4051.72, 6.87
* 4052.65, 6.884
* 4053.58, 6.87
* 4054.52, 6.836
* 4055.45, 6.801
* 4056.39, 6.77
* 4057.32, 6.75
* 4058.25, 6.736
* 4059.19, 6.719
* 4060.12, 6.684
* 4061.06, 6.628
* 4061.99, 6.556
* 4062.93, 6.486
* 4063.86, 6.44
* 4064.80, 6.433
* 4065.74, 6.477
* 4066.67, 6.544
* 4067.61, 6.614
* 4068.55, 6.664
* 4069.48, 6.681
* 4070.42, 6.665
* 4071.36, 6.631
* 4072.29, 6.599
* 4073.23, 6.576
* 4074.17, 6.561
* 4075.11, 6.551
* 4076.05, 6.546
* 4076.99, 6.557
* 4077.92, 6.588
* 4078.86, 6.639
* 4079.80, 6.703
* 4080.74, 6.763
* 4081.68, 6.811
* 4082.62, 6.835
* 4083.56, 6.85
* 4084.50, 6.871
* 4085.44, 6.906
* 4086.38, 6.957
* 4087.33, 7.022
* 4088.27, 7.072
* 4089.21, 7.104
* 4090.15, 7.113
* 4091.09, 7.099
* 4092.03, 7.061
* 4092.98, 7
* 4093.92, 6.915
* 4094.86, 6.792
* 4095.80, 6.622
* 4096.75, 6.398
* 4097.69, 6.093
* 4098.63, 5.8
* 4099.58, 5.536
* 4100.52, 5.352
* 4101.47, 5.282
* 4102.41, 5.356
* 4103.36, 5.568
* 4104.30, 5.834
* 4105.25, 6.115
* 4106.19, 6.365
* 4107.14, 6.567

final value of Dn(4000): 1.44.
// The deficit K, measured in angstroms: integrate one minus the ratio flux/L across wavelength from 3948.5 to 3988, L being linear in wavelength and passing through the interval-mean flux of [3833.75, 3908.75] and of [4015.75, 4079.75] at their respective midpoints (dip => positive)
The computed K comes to 8.06 angstroms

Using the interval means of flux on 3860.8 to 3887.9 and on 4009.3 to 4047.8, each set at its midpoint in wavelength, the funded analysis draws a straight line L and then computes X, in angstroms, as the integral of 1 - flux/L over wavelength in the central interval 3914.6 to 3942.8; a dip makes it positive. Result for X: 9.2 angstroms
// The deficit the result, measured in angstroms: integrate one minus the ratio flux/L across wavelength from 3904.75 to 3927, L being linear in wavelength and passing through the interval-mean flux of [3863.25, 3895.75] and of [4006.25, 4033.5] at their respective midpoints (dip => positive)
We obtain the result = 0.9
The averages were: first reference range 5.29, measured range 5.48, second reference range 6.87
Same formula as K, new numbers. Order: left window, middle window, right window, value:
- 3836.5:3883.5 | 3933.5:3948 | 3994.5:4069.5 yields 5.1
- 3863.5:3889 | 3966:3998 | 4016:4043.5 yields 5.9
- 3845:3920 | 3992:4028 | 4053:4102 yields -3.0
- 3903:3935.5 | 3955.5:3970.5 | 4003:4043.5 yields 4.6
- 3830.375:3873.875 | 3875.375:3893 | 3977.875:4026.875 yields 1.4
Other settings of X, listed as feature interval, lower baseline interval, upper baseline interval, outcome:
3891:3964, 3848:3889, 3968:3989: 4.9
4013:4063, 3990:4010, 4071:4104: -1.6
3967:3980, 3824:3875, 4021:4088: 4.8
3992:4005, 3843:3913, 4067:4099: -0.7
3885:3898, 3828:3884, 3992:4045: 1.4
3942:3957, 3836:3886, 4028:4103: 1.1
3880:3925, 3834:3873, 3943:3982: -3.0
